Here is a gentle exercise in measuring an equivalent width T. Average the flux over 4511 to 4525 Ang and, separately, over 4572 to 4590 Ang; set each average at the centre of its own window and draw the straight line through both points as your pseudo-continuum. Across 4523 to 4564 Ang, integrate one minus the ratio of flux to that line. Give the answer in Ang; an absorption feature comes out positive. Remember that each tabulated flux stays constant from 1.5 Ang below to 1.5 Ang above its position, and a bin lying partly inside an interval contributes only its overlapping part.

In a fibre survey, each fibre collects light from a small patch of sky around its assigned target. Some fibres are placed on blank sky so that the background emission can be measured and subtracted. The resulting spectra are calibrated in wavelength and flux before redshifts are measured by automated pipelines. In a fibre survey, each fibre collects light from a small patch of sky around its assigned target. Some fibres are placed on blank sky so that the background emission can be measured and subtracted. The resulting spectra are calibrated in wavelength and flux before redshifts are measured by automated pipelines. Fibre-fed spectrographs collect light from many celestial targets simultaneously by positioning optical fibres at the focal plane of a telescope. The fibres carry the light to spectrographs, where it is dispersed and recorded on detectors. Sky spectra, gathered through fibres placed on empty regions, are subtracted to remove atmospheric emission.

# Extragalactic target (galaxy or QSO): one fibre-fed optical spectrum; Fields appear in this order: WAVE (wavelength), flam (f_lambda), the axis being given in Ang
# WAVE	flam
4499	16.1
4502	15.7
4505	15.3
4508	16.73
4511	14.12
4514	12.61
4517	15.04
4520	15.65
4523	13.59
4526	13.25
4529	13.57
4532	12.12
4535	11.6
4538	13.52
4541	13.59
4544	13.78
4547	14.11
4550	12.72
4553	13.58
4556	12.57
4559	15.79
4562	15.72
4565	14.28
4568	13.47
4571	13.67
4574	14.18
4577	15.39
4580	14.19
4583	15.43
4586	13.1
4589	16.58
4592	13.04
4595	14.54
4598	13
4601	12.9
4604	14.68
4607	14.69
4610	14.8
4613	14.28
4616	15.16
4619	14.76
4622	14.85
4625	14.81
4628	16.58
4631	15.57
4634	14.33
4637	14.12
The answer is 2.5 Ang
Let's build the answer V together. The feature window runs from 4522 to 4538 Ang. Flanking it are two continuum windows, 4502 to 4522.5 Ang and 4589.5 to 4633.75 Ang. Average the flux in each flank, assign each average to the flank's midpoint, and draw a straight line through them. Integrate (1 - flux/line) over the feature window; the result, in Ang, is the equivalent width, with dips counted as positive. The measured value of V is 2.1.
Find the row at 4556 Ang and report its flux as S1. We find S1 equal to 12.57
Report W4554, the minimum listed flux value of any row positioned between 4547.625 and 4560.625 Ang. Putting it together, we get 12.57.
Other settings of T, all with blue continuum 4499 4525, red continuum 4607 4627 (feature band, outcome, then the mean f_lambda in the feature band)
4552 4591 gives 1.0 Ang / 14.5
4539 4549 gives 0.7 Ang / 13.8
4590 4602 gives 1.1 Ang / 13.5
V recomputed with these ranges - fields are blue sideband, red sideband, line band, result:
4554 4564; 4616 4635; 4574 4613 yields 1.4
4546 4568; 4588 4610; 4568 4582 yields -0.2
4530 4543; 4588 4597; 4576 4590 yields -0.6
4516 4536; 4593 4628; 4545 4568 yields -0.3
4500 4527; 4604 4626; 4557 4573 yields 0.2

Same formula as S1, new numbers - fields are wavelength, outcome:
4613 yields 14.28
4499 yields 16.1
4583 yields 15.43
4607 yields 14.69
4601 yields 12.9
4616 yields 15.16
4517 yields 15.04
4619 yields 14.76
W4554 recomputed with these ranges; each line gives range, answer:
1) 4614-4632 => 14.76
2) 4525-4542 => 11.6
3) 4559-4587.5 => 13.1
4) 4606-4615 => 14.28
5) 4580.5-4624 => 12.9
